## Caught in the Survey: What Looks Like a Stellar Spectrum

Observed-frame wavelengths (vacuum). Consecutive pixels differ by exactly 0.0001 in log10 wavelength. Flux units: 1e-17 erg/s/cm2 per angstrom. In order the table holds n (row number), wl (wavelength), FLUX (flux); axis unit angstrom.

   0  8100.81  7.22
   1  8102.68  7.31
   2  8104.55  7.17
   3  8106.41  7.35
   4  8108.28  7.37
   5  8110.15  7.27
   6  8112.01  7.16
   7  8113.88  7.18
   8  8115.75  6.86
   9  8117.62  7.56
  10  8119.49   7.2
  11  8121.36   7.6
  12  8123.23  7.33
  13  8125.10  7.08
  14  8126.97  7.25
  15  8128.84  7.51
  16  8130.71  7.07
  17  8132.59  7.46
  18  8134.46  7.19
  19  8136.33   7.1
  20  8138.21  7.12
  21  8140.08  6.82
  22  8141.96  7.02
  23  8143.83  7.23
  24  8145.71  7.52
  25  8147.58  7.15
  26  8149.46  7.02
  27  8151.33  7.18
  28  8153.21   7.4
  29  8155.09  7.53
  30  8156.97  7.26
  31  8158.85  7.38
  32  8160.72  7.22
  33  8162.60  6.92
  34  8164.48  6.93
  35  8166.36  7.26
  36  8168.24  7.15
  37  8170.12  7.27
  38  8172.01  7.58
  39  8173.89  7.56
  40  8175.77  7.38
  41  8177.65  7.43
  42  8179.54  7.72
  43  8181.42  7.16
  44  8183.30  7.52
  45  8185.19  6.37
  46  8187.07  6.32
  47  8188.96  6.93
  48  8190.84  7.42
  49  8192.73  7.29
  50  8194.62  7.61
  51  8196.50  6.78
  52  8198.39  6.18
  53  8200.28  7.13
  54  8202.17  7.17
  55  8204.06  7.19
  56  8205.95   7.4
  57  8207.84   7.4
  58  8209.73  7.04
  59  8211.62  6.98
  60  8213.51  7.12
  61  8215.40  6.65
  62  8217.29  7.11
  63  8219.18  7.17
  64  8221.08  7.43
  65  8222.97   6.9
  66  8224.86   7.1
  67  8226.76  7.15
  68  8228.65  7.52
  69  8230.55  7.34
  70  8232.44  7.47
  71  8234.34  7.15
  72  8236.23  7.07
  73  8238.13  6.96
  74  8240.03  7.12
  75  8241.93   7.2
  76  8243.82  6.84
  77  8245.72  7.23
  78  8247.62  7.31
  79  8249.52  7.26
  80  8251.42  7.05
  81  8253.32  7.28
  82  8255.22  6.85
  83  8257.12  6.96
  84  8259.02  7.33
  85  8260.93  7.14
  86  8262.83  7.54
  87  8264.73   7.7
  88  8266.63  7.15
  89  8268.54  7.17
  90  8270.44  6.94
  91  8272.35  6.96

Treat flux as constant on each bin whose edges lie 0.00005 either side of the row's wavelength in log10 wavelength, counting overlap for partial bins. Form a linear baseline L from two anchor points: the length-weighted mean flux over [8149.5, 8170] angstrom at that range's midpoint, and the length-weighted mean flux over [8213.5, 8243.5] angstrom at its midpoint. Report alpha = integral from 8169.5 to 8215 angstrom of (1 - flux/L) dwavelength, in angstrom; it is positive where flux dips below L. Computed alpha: 0.2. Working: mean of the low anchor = 7.22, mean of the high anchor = 7.15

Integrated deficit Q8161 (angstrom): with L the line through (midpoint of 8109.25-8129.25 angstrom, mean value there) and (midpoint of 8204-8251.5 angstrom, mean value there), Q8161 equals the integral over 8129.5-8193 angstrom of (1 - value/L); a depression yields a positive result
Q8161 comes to 0.2 angstrom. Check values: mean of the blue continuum 7.27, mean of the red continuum 7.16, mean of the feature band 7.2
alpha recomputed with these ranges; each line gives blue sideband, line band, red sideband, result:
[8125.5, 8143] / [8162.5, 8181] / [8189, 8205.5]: -0.5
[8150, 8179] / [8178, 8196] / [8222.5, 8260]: 0.3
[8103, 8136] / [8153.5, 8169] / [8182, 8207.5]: -0.2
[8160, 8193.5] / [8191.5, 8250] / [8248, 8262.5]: 0.2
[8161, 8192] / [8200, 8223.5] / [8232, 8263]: 0.1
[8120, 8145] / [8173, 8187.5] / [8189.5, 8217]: -0.2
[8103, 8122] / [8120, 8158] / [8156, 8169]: -0.2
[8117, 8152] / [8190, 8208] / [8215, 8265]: 0.1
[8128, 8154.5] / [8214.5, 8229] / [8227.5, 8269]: 0.2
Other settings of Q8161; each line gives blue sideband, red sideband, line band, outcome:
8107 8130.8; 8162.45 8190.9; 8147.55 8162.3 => -0.1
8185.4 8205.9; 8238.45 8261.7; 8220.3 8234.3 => -0.4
